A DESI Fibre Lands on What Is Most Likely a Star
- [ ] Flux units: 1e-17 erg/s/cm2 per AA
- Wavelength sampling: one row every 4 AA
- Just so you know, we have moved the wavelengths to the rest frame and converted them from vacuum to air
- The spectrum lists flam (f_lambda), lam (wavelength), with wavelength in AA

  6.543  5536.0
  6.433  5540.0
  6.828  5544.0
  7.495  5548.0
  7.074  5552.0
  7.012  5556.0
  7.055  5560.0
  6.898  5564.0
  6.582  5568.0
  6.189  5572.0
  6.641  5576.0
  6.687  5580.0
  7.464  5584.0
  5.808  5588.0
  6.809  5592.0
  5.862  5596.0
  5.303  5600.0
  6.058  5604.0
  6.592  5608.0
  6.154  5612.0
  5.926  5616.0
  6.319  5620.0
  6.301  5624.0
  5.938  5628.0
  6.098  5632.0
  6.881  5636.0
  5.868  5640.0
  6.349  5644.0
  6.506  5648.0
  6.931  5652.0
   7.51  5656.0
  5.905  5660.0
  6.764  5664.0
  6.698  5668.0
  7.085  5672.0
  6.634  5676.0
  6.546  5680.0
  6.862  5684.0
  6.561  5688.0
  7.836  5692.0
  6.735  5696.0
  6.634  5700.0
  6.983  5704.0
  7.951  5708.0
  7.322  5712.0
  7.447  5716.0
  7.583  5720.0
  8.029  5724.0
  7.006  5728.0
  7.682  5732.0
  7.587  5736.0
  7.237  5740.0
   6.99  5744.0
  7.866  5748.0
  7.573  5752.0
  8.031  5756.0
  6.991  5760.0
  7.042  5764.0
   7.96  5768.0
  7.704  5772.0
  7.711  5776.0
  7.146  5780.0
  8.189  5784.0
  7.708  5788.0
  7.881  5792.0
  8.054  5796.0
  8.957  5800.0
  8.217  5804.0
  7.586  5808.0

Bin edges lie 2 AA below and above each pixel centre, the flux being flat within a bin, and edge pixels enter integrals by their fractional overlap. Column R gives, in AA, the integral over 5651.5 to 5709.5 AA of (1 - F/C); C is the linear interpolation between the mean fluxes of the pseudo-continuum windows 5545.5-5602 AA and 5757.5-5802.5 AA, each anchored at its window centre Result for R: 2.6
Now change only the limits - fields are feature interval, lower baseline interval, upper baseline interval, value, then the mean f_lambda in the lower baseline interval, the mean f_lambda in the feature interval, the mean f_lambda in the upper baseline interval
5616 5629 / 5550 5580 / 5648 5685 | 1.1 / 6.77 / 6.17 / 6.75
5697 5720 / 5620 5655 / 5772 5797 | -0.7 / 6.39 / 7.27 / 7.76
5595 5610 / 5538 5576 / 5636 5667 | 1.7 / 6.83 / 5.96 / 6.57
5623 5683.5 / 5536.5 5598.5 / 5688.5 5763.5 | 4.5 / 6.71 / 6.55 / 7.39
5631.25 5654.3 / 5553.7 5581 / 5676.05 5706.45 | 1.2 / 6.73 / 6.47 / 6.88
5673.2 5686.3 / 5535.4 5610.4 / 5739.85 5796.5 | 0.8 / 6.6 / 6.7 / 7.61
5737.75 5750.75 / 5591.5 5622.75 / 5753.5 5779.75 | -0.1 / 6.1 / 7.38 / 7.54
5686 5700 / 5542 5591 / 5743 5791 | 0.6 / 6.81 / 6.99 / 7.59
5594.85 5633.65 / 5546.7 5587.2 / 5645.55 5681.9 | 4.2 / 6.87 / 6.06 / 6.73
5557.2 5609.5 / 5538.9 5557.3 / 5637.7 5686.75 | 3.2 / 6.99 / 6.46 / 6.64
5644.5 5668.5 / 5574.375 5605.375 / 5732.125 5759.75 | 0.5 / 6.33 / 6.7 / 7.52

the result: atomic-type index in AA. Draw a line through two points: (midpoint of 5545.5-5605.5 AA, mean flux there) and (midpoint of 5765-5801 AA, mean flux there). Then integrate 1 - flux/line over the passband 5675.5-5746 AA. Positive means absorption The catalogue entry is 2.1 AA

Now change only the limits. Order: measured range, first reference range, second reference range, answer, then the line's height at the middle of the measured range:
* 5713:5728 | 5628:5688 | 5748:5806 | -0.7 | 7.23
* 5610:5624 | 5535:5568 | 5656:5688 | 1.3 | 6.79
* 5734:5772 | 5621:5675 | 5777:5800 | 0.3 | 7.55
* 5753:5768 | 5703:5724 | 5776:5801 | 0.6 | 7.78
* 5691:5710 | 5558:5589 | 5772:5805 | 0.6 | 7.44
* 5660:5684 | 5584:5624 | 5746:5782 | 0.3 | 6.76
